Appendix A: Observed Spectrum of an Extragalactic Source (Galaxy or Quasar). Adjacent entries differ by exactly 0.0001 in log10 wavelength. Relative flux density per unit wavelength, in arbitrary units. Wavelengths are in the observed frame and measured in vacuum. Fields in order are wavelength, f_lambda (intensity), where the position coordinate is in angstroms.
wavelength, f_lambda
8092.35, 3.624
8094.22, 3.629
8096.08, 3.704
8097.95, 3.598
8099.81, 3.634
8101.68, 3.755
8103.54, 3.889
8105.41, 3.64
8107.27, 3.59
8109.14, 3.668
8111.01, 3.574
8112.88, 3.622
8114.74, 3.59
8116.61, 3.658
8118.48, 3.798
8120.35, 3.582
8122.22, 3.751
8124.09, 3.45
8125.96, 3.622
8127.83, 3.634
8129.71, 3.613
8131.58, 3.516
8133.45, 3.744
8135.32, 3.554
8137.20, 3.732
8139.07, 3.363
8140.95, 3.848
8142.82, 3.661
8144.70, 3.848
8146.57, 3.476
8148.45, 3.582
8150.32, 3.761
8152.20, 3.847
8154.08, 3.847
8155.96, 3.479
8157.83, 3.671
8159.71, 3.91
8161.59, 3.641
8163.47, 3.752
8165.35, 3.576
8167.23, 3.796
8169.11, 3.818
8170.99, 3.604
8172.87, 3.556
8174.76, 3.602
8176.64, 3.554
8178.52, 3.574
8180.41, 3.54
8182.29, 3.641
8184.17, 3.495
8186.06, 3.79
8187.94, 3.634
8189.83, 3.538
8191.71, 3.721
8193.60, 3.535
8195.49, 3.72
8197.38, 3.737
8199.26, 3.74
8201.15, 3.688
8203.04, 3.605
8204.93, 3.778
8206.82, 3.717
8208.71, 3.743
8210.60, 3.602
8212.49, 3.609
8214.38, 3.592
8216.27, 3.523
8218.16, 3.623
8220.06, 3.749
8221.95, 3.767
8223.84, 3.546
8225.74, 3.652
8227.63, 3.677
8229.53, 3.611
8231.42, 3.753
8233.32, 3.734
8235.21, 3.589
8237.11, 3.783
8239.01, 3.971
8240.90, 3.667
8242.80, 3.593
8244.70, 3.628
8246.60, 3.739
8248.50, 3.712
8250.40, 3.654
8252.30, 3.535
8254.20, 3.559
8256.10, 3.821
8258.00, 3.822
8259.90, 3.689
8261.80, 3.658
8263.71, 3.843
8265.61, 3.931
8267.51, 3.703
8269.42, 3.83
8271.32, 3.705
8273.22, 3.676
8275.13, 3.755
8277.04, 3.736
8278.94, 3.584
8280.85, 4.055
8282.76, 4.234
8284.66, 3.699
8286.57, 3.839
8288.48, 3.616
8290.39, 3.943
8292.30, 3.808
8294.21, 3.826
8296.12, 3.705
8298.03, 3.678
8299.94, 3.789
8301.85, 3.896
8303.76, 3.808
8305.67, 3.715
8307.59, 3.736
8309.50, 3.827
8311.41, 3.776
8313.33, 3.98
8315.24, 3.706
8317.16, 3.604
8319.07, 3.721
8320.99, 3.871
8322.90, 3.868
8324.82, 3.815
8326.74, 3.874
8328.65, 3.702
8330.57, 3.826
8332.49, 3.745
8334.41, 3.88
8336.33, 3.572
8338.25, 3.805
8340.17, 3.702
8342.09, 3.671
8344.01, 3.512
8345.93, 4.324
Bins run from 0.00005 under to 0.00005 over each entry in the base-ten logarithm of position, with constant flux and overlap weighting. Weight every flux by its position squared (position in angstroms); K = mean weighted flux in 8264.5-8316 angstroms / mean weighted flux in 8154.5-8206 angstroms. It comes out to 1.1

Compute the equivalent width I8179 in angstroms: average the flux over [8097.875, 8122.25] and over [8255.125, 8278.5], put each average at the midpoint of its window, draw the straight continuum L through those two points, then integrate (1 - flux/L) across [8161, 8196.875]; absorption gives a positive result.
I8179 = 0.7 angstroms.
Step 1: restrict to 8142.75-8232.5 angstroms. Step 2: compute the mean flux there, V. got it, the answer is 3.66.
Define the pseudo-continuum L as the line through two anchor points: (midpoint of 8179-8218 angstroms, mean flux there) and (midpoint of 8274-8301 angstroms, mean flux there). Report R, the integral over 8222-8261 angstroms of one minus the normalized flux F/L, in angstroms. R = 0.4 angstroms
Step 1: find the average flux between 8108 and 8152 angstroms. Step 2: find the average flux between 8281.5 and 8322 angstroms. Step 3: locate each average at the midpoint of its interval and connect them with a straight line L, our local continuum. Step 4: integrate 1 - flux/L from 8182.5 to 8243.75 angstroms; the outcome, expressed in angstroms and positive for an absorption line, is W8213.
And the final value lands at 0.8 angstroms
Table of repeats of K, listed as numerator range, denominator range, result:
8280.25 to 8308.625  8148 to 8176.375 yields 1.07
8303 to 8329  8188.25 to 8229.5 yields 1.06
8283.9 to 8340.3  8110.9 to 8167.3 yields 1.08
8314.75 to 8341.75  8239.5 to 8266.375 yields 1.03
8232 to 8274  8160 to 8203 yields 1.04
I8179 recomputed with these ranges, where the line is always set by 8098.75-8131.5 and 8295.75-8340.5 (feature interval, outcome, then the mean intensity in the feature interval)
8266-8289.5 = -0.24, 3.79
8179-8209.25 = 0.30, 3.66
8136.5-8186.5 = 0.18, 3.66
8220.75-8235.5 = 0.19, 3.67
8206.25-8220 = 0.28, 3.63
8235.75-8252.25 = 0.11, 3.7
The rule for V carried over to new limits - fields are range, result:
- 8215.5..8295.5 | 3.73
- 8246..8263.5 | 3.69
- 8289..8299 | 3.78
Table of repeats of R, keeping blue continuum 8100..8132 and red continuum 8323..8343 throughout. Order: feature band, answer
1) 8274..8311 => -0.6 angstroms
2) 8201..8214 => 0.1 angstroms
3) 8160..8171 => -0.1 angstroms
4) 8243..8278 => 0.0 angstroms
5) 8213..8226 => 0.2 angstroms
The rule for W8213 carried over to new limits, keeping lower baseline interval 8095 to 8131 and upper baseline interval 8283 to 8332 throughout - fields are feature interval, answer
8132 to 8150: 0.12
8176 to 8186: 0.32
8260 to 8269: -0.04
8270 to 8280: 0.18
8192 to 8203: 0.09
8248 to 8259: 0.20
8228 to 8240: 0.00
